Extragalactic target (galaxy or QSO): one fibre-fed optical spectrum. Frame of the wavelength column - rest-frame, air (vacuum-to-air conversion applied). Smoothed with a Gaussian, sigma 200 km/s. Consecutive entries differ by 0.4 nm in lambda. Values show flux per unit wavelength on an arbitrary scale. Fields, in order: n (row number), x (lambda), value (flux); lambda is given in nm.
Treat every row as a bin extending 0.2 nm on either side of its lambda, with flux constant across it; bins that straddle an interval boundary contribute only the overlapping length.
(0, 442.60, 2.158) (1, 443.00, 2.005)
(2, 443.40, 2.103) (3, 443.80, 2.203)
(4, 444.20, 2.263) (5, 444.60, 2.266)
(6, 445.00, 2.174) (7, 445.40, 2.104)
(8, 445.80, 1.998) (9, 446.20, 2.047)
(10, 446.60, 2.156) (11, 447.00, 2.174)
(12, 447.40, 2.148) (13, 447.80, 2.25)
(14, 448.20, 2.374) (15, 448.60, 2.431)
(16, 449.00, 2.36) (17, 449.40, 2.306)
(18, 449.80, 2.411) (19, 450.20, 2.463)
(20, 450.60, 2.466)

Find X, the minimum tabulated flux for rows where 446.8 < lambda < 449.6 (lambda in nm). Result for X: 2.148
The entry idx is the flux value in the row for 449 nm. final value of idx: 2.36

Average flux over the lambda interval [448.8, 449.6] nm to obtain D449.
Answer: 2.33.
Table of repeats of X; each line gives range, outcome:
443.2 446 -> 1.998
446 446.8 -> 2.047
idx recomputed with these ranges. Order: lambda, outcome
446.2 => 2.047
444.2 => 2.263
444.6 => 2.266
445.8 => 1.998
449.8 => 2.411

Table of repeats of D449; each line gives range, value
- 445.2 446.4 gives 2.05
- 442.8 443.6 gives 2.05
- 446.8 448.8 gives 2.28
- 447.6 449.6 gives 2.34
